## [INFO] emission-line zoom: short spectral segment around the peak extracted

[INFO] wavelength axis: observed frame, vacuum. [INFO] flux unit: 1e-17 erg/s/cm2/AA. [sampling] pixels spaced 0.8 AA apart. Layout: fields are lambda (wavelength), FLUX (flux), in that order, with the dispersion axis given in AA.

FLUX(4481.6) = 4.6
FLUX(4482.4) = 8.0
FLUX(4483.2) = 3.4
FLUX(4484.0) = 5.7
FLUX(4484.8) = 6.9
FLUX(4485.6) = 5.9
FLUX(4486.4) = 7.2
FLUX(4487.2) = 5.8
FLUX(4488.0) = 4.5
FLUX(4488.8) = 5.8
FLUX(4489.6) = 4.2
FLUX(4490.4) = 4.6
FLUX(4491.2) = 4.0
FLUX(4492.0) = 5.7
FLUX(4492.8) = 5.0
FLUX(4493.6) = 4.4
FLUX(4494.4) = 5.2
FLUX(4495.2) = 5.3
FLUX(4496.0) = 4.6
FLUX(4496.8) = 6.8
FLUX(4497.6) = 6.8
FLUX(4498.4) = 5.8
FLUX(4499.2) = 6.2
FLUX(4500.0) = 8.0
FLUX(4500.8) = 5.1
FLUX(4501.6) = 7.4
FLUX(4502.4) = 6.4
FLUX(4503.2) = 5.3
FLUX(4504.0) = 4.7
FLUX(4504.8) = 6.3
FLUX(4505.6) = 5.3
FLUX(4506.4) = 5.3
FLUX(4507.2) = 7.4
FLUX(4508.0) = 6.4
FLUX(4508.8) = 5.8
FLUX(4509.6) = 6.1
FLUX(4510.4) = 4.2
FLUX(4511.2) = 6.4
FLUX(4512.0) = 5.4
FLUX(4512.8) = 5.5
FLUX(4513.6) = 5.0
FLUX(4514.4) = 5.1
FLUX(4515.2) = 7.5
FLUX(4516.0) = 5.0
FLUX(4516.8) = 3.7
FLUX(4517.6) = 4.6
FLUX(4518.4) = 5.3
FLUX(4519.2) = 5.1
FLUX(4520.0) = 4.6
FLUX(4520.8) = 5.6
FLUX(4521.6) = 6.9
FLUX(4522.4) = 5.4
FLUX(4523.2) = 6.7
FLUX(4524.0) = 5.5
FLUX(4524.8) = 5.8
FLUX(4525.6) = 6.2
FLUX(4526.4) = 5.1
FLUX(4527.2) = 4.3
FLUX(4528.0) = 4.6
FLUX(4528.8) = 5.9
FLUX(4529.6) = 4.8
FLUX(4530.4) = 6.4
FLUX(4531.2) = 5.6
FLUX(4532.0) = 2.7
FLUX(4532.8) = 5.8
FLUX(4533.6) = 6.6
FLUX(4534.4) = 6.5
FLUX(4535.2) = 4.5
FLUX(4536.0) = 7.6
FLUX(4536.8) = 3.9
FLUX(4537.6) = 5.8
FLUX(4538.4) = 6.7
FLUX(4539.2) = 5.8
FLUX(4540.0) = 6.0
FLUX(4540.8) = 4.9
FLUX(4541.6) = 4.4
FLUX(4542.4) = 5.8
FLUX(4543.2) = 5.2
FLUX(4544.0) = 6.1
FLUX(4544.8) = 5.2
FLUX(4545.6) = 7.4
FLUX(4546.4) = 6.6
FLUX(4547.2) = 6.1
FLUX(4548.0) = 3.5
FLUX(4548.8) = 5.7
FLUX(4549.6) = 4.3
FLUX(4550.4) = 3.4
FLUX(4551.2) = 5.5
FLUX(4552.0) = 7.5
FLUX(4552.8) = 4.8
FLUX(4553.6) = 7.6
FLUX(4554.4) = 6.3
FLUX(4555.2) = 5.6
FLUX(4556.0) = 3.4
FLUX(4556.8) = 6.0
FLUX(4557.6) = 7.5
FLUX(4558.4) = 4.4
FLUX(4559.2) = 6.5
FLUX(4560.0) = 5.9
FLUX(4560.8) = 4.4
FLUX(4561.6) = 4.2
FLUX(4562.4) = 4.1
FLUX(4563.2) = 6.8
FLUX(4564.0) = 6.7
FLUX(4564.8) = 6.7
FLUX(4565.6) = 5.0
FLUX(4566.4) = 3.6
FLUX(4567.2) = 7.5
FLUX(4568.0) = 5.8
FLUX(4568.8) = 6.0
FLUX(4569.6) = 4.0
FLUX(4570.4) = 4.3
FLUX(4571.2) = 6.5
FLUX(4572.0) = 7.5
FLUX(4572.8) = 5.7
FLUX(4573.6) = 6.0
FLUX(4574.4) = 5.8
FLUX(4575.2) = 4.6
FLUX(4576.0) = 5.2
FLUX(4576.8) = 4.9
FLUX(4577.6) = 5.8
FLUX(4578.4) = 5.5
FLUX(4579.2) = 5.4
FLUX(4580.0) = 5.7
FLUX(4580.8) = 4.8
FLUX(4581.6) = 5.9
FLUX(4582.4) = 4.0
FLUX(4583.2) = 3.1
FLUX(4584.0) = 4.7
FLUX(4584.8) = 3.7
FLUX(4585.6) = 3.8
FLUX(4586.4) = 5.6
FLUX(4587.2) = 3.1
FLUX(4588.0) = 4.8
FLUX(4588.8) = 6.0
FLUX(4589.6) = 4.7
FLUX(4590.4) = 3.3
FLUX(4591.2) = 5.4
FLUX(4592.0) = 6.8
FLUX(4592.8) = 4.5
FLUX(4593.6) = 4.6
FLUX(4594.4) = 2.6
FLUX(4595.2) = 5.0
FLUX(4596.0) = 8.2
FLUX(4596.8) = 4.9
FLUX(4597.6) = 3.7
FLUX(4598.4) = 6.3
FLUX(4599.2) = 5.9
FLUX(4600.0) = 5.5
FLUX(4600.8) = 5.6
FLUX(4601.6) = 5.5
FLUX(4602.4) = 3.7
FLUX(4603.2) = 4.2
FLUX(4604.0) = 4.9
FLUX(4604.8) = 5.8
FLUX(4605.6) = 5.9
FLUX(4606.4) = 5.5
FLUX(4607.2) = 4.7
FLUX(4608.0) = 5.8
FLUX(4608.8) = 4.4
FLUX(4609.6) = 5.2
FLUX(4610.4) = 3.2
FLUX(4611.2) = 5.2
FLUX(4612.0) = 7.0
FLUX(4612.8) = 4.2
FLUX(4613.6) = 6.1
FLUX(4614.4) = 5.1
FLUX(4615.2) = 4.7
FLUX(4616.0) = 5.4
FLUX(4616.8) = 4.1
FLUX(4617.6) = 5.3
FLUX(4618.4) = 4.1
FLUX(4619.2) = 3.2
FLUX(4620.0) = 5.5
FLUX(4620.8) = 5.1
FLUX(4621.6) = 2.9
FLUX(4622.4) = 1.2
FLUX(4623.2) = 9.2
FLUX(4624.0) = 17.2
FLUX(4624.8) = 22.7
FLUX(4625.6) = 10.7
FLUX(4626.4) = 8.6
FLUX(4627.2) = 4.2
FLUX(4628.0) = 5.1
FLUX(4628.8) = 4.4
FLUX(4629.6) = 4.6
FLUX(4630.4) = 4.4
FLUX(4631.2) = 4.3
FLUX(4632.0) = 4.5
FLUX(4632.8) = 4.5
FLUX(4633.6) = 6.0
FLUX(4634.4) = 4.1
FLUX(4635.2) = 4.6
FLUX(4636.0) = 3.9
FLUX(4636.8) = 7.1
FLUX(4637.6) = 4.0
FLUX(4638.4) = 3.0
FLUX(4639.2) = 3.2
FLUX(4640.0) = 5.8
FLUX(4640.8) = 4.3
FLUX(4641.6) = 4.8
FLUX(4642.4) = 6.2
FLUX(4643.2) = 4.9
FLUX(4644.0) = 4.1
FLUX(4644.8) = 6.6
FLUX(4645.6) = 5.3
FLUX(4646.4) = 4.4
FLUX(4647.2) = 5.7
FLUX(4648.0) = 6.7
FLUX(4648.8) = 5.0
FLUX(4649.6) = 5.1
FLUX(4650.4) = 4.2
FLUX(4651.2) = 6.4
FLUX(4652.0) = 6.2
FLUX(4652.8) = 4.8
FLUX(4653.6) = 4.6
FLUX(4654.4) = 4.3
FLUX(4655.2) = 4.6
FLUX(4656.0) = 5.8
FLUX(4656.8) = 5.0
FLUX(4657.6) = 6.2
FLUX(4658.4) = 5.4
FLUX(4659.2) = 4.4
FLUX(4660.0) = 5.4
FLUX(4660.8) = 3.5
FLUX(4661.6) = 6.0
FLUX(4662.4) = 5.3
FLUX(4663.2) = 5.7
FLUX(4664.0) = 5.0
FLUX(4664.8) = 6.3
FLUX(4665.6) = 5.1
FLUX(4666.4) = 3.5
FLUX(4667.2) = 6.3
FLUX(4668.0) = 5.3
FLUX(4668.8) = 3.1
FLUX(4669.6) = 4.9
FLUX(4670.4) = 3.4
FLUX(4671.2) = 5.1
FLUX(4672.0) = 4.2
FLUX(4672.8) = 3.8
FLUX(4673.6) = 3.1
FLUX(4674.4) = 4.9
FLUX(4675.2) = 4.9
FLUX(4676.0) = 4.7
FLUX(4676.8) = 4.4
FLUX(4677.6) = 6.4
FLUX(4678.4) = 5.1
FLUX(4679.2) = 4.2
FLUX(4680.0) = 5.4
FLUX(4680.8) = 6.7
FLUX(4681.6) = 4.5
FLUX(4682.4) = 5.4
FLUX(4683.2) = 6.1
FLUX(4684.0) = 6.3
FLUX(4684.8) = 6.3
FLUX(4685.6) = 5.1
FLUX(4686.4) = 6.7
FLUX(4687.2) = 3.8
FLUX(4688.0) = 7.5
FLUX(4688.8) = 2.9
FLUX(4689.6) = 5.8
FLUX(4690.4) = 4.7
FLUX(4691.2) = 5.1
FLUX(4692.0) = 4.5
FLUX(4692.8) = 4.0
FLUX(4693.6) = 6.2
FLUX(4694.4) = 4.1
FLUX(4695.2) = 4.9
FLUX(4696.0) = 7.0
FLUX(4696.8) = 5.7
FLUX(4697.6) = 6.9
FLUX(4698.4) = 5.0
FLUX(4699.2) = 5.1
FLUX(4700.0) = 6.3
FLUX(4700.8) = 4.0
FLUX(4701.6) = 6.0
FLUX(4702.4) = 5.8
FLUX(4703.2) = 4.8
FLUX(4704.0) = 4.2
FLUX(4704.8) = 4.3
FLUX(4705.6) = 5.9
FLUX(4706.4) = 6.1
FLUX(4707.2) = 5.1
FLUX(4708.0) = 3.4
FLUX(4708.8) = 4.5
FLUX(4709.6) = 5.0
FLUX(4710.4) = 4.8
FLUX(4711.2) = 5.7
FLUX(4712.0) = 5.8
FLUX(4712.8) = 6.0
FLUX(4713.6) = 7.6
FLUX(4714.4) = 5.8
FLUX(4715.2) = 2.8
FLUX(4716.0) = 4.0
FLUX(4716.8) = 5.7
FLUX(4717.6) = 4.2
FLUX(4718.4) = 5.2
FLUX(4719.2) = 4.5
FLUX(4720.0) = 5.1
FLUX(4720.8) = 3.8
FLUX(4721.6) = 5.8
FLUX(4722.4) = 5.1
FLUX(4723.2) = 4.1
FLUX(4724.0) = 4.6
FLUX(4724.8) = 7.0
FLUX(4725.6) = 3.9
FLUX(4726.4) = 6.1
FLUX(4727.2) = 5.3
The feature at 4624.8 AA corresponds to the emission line Hgamma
